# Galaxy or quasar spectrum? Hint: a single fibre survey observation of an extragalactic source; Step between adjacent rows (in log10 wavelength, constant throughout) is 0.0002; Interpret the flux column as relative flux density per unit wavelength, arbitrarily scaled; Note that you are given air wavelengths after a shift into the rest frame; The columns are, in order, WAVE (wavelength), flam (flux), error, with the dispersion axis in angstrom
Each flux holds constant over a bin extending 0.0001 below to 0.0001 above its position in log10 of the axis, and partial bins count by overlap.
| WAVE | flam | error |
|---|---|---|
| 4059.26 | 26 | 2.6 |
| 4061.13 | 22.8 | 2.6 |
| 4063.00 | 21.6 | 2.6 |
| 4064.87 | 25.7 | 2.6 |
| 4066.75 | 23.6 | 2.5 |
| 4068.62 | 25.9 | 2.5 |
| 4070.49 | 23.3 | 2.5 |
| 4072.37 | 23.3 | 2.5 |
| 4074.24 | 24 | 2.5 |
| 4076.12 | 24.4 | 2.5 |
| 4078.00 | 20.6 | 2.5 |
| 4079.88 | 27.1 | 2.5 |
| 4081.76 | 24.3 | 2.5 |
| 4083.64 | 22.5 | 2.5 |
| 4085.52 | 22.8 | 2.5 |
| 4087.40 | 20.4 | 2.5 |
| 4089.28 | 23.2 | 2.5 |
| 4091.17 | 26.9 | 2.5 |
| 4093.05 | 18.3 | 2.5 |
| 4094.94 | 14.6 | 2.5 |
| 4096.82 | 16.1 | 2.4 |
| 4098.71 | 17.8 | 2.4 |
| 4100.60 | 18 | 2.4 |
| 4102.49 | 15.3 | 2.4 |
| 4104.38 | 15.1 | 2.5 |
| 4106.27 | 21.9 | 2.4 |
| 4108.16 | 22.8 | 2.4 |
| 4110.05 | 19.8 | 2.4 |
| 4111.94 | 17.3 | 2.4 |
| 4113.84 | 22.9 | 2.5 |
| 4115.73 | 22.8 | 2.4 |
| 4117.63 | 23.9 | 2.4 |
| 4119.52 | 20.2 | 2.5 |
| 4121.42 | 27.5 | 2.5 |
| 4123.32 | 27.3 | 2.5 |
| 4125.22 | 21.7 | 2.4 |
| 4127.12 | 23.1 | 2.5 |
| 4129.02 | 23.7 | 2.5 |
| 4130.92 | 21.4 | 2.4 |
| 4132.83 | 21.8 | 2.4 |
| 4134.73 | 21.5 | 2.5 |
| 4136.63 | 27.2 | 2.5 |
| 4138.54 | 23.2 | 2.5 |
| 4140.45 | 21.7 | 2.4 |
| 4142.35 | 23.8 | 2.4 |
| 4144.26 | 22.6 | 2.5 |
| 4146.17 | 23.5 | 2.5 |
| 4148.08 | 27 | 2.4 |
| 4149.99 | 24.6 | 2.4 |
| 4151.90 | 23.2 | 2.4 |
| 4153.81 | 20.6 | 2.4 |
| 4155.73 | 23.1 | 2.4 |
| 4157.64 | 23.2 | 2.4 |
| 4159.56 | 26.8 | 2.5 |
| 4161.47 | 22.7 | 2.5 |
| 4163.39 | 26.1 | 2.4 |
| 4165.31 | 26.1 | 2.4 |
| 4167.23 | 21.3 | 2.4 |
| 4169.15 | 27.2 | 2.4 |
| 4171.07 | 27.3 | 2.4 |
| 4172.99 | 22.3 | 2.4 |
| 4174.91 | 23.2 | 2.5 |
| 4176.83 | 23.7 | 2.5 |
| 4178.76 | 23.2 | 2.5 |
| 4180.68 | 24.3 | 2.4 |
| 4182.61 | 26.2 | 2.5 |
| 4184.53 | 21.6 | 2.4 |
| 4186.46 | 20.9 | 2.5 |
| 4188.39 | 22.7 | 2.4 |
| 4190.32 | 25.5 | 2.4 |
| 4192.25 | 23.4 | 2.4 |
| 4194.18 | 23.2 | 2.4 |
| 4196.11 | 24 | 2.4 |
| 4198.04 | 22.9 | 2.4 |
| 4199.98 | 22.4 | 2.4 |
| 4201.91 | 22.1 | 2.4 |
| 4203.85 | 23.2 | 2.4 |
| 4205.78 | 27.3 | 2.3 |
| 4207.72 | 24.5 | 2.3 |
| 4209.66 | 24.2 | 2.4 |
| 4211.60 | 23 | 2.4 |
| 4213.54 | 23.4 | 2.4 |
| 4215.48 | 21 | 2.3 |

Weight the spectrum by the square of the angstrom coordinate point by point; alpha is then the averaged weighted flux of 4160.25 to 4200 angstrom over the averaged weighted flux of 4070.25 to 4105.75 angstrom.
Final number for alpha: 1.2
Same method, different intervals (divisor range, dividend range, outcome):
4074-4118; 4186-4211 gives 1.19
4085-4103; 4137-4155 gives 1.24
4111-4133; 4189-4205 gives 1.06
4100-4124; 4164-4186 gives 1.18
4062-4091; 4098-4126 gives 0.91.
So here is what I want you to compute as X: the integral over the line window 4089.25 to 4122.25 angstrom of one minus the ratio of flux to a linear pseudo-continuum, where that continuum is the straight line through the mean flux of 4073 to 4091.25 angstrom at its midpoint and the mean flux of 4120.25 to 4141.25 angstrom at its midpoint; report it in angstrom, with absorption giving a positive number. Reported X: 4.8 angstrom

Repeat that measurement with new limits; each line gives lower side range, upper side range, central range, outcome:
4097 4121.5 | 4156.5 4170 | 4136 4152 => -0.7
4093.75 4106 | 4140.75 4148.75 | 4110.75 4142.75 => -3.2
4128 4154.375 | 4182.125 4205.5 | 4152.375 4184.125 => -1.2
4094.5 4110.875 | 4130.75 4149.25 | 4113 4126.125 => -2.1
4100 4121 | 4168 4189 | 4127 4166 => -2.6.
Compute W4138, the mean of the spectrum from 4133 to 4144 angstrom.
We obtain 23.3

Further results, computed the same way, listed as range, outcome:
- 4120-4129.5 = 24.5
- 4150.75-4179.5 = 24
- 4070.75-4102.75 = 21.3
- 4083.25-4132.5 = 21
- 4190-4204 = 23.2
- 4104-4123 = 21.8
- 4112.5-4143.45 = 23.3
